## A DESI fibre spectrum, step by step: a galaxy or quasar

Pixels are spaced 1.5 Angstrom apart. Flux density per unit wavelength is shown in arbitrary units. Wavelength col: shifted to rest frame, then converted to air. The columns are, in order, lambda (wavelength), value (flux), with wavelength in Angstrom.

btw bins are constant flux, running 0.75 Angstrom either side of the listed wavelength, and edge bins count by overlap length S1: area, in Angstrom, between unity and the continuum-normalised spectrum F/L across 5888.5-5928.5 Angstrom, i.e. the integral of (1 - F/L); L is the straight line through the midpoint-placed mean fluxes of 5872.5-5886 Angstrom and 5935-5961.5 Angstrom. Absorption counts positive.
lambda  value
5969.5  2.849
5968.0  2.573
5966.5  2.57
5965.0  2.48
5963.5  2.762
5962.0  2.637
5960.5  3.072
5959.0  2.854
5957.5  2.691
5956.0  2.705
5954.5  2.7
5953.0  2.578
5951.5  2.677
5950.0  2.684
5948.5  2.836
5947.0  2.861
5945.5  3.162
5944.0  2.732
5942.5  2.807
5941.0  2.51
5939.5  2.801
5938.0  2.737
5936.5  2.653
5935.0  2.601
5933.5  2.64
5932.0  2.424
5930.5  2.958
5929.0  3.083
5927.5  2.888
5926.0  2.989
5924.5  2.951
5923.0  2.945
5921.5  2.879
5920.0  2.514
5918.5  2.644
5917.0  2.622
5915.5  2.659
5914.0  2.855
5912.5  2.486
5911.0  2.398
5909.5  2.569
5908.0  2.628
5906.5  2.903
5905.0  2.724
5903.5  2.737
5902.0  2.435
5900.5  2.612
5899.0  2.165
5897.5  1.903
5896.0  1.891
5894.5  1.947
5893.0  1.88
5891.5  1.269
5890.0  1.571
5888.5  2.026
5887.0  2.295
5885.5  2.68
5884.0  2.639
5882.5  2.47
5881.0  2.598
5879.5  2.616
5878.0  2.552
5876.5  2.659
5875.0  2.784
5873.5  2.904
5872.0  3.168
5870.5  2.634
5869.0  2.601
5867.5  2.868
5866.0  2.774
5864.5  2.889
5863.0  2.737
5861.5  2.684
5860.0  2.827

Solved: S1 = 3.7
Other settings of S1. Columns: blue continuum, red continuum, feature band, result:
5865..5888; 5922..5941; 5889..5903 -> 3.8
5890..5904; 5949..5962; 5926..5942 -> -1.7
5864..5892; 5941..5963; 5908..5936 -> -0.5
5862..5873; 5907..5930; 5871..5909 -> 5.1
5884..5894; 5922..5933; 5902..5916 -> -1.1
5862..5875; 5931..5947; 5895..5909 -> 1.7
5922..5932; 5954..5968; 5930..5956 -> 0.9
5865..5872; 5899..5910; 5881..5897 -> 3.6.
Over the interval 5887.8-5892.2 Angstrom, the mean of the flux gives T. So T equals 1.62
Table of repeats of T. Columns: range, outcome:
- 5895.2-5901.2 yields 2.14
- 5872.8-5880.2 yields 2.7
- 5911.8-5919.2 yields 2.65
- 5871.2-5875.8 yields 2.95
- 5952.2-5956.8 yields 2.66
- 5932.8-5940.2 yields 2.69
